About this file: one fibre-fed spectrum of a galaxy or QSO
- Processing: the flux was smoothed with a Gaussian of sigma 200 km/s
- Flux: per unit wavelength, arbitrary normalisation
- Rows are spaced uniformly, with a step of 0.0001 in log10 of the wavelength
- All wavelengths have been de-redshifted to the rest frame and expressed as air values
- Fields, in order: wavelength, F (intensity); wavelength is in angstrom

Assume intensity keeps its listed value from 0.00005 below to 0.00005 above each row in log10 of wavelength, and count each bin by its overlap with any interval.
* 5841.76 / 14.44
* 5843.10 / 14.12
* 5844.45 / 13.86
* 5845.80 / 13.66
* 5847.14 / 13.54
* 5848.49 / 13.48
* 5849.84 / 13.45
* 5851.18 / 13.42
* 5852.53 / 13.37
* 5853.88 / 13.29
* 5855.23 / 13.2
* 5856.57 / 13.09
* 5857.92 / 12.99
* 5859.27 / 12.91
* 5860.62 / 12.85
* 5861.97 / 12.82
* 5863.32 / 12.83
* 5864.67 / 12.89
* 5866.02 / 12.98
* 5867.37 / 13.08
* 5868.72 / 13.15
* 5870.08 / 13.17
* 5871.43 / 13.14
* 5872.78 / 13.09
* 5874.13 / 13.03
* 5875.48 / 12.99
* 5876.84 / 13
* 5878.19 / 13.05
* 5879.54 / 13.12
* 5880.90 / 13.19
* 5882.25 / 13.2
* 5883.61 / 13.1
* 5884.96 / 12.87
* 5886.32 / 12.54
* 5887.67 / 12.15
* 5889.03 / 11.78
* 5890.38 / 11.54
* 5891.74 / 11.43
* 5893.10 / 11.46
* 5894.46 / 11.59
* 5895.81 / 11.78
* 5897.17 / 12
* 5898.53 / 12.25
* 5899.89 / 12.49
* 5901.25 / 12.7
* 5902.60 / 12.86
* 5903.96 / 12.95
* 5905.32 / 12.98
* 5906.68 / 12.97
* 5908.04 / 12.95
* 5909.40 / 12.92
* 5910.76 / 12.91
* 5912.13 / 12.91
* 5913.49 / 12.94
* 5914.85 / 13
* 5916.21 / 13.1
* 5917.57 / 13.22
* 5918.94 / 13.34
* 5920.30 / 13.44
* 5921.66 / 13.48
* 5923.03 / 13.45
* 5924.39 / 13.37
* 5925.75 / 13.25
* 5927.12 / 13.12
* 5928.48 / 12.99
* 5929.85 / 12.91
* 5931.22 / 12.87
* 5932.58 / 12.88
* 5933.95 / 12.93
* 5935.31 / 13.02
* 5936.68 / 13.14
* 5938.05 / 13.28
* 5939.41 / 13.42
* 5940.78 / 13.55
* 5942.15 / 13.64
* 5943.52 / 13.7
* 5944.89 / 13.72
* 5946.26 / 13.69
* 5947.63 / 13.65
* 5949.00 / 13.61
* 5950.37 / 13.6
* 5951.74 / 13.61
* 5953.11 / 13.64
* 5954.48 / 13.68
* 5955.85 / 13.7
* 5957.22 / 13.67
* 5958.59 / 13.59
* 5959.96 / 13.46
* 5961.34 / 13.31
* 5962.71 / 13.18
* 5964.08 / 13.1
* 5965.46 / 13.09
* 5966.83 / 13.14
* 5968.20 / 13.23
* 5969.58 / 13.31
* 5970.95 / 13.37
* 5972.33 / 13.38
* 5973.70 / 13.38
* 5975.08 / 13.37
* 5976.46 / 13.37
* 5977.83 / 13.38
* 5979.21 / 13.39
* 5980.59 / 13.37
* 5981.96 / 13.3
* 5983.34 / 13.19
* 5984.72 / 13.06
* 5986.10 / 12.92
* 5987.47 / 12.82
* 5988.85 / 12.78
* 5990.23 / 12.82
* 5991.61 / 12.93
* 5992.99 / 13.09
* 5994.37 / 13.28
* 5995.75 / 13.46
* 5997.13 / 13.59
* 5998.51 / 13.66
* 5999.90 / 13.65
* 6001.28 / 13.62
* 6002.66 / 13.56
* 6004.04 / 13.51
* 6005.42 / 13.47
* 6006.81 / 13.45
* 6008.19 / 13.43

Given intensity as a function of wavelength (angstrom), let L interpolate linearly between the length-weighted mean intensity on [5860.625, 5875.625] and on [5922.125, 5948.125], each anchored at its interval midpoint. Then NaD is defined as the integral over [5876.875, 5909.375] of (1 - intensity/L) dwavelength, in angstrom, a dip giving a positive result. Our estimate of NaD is 1.5 angstrom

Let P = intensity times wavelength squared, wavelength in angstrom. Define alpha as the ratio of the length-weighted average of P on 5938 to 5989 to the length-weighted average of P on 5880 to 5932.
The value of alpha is 1.07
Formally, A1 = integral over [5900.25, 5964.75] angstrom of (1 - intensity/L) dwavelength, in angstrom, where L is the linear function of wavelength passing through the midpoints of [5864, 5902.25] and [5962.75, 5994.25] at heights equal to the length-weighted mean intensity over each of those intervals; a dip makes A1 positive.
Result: -1.81 angstrom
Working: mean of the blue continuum 12.6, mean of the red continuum 13.2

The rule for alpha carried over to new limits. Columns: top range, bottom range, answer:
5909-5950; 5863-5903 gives 1.07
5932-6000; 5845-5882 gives 1.05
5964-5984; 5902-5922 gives 1.04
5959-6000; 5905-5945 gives 1.02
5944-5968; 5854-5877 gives 1.07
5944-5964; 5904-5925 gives 1.05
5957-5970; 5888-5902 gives 1.14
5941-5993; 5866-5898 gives 1.09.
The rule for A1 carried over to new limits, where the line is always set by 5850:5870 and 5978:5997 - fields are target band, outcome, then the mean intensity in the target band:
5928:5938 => 0.1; 13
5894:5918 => 0.7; 12.7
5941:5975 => -0.9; 13.5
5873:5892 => 0.6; 12.7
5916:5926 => -0.2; 13.4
